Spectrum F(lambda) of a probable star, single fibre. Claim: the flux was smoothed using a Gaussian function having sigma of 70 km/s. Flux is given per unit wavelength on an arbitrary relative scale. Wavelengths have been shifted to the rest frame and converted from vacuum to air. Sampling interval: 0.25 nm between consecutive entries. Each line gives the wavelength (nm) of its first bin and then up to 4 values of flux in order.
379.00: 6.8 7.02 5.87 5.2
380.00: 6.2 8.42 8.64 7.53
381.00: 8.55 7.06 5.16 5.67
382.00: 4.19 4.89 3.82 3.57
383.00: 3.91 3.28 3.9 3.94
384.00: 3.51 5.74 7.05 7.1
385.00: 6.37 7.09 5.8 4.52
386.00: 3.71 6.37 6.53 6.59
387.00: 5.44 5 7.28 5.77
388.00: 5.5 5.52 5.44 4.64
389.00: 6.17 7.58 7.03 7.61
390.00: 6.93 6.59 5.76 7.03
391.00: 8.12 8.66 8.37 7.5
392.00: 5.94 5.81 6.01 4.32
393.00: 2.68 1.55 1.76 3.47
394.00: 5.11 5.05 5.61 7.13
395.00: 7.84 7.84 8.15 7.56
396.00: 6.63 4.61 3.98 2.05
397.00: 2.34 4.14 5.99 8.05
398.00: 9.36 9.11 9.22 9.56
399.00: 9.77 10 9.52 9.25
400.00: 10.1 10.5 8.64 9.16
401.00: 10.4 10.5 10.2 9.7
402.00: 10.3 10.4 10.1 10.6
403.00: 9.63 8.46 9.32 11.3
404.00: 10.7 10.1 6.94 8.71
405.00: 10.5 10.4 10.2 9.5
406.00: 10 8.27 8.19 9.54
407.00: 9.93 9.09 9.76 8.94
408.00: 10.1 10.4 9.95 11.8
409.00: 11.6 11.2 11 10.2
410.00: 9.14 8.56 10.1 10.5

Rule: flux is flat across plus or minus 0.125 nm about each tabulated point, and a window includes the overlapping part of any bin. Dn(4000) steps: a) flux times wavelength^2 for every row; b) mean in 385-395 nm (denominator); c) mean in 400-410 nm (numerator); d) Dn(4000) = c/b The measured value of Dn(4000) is 1.83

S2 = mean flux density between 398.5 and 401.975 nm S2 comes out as 9.79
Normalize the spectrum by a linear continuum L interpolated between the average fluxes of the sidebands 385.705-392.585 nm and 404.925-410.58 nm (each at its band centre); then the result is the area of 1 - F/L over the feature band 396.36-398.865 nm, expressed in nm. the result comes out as 0.52 nm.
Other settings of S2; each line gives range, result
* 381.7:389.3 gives 5.33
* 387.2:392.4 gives 6.6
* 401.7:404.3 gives 10.1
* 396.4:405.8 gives 8.92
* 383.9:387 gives 5.87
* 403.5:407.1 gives 9.58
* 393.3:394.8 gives 4.41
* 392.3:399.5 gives 6.09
